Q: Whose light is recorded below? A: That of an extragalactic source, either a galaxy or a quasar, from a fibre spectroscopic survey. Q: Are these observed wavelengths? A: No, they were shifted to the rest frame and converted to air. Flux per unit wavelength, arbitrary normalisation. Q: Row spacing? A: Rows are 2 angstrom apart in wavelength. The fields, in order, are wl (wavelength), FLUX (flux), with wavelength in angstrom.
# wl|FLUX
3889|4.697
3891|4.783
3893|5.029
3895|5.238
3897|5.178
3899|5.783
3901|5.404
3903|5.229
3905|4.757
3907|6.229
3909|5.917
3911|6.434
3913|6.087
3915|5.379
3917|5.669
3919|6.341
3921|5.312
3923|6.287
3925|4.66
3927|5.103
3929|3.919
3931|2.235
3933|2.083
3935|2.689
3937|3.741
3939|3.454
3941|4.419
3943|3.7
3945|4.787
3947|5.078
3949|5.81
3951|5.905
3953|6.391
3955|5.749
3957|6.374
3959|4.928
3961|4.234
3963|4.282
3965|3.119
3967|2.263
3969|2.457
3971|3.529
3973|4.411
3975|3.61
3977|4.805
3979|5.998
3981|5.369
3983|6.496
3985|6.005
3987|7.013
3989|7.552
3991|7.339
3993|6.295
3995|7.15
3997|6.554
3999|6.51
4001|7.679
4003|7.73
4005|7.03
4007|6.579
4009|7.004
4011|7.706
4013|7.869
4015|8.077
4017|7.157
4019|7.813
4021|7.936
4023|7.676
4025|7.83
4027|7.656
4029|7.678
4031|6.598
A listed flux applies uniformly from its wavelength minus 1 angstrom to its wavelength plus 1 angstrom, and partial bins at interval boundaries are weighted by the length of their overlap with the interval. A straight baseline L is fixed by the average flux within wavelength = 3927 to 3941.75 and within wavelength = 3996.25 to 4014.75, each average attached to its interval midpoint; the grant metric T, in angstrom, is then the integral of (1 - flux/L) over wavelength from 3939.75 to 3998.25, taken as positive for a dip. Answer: -0.8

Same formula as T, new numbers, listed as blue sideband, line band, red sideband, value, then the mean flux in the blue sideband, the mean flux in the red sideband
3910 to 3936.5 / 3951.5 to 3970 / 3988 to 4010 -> 4.35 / 4.76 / 7.04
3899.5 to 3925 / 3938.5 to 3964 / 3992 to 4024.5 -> 5.31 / 5.71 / 7.31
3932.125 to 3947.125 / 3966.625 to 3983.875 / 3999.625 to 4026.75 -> 3.77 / 3.68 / 7.53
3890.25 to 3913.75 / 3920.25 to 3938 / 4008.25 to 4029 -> 5.93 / 5.51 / 7.68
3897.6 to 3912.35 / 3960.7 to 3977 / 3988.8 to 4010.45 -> 7.56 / 5.68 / 7.03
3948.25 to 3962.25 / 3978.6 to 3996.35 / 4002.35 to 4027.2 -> 0.15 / 5.6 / 7.54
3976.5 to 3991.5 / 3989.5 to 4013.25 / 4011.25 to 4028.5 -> -0.30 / 6.34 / 7.75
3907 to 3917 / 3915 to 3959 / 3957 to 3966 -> 2.97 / 5.95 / 4.39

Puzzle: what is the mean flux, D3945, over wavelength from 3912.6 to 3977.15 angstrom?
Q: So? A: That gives 4.49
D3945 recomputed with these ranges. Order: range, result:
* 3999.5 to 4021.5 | 7.47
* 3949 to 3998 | 5.34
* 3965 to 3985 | 4.35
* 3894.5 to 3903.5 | 5.38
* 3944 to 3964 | 5.35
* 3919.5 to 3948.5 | 4.17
